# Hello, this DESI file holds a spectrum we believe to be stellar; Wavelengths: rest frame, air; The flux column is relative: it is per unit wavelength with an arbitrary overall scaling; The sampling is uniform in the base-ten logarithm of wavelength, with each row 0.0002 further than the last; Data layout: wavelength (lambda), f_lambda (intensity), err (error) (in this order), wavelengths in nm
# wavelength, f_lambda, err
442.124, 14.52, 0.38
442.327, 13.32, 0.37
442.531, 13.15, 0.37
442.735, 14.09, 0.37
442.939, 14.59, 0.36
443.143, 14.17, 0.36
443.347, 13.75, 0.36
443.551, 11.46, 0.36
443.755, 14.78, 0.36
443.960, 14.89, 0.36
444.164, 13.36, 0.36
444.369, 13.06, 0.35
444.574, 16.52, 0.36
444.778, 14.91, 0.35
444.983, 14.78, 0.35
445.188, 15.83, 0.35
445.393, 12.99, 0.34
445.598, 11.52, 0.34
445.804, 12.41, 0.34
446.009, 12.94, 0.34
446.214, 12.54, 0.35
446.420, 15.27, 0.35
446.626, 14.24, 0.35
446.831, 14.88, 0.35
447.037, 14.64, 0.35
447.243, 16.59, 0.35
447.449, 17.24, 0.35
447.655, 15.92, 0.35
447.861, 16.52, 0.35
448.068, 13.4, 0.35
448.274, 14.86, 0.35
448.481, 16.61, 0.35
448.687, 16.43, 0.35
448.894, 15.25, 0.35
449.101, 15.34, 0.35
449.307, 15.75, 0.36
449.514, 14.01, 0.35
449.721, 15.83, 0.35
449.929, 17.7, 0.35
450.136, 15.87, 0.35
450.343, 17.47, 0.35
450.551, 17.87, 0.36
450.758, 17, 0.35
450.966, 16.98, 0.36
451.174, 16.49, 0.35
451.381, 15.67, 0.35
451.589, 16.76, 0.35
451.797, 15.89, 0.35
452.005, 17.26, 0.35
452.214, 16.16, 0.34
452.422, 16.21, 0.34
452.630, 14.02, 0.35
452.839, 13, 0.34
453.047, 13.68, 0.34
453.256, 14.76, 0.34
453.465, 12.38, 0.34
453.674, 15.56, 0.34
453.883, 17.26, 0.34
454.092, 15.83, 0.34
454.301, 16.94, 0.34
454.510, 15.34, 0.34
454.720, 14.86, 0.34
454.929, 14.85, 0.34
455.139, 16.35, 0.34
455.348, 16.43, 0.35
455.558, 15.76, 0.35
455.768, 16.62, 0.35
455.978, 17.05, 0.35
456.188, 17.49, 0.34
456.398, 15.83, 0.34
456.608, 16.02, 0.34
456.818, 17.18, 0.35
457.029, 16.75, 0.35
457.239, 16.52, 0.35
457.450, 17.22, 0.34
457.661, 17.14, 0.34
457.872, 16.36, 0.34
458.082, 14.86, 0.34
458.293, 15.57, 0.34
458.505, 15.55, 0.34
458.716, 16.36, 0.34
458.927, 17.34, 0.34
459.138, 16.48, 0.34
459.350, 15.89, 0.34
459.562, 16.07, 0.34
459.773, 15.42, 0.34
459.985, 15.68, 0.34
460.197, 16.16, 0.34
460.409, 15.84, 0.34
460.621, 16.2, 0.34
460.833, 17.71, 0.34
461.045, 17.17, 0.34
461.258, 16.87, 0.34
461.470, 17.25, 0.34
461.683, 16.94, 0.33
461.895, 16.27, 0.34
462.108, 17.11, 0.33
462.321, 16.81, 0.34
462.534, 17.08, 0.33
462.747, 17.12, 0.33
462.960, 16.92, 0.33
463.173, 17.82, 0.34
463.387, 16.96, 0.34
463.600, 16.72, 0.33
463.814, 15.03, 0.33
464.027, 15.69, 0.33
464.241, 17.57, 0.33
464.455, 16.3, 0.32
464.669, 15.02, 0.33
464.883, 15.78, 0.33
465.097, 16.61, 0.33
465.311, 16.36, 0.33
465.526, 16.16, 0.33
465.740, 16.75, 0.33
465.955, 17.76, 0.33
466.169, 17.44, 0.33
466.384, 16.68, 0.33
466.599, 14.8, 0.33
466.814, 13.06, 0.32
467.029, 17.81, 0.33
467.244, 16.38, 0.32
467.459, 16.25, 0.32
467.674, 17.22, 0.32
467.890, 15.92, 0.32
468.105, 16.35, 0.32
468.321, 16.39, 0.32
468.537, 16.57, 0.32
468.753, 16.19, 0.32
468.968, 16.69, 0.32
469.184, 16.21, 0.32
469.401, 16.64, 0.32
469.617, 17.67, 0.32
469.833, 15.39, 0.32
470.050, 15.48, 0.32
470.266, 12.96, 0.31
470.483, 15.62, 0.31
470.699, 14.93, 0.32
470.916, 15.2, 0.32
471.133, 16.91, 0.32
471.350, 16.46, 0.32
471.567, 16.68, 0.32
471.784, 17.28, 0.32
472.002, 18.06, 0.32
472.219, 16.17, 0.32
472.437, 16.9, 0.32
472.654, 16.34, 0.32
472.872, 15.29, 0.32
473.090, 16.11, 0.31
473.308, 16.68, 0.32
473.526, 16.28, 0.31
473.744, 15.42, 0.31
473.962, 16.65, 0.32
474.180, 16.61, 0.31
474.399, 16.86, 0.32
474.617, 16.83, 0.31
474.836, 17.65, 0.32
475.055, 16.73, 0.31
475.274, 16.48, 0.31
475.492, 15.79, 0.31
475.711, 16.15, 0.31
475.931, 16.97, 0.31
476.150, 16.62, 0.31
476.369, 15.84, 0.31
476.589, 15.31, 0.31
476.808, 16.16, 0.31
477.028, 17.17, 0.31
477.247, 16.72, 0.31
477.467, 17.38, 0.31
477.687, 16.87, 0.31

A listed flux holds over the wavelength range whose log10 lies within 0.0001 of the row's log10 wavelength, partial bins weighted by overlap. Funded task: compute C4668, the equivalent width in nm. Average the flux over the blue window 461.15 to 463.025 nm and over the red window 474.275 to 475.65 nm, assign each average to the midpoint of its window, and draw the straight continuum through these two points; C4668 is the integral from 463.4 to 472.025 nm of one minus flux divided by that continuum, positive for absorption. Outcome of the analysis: 0.32 nm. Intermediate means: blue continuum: 16.9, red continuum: 16.7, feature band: 16.2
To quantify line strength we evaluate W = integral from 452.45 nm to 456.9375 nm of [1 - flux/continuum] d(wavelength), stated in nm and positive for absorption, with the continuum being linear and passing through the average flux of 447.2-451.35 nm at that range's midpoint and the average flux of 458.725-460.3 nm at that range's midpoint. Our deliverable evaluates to 0.15 nm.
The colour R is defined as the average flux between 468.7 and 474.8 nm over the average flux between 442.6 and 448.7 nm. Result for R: 1.1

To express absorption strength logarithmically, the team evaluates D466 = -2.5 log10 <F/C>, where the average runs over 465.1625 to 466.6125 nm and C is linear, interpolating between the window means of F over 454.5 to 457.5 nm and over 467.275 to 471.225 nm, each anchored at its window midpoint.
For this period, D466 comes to -0.04 mag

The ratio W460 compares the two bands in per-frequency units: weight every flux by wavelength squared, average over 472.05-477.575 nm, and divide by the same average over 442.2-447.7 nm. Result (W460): 1.32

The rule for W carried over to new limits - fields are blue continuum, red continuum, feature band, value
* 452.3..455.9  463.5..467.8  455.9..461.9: -0.29 nm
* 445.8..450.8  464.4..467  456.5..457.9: -0.08 nm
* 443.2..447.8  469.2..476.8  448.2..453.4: -0.41 nm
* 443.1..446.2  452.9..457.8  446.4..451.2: -0.42 nm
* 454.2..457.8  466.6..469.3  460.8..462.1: -0.06 nm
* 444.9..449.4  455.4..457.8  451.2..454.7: 0.11 nm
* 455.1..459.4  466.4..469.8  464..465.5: 0.01 nm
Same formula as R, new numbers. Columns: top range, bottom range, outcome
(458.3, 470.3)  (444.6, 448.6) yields 1.12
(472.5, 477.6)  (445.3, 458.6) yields 1.05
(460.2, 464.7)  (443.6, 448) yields 1.15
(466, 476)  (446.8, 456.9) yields 1.03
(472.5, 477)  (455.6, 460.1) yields 1.00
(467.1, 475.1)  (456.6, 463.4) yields 0.99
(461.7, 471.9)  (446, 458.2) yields 1.03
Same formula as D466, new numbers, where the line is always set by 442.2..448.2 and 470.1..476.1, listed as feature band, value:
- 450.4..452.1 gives -0.14 mag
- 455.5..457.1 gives -0.10 mag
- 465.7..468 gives -0.04 mag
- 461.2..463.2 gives -0.10 mag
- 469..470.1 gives -0.02 mag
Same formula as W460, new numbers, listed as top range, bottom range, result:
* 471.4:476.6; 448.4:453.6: 1.16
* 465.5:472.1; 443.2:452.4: 1.17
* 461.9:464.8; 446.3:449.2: 1.15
